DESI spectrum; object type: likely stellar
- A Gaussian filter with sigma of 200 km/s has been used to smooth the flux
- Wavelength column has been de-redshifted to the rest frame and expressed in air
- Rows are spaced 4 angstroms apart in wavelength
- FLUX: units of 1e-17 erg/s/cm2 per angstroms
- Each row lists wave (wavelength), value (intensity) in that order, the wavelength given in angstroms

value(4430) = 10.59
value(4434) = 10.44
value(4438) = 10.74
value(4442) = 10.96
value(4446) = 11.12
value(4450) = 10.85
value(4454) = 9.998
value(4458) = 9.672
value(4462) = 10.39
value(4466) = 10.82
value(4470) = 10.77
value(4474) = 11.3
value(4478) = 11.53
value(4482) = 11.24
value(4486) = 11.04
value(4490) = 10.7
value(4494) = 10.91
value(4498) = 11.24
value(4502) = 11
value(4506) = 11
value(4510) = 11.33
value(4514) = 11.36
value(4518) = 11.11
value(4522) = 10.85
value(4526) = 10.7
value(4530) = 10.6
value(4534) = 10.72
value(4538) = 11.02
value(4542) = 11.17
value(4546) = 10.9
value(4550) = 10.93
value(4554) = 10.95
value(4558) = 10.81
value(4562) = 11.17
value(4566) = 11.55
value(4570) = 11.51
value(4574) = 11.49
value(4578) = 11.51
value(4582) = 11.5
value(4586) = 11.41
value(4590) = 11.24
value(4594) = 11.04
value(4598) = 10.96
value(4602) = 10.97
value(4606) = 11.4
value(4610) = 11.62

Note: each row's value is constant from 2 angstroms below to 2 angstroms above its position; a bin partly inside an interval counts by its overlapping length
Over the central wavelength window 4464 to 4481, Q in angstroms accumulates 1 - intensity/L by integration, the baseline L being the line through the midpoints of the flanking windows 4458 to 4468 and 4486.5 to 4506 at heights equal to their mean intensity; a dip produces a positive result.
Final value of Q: -0.9 angstroms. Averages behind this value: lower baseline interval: 10.4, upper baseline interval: 11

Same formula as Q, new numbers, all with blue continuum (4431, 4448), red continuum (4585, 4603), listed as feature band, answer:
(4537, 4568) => -0.1 angstroms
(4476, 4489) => -0.4 angstroms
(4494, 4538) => -0.1 angstroms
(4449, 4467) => 0.9 angstroms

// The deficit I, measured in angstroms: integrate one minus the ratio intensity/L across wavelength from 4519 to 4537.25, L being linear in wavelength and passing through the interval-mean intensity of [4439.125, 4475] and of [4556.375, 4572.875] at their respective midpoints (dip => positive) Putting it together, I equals 0.50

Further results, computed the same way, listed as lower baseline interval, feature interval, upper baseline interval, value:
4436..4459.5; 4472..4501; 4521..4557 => -1.17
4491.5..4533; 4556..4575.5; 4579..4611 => -0.23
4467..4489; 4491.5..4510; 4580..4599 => 0.17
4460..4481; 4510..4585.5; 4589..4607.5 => -0.40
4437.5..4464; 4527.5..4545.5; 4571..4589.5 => 0.43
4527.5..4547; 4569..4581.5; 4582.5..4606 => -0.48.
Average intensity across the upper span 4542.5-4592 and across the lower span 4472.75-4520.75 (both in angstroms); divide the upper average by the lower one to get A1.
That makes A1 1.0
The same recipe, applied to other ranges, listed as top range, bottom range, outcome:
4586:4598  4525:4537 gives 1.04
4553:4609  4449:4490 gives 1.05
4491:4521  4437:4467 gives 1.05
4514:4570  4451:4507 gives 1.02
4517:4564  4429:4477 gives 1.02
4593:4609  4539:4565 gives 1.01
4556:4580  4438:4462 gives 1.08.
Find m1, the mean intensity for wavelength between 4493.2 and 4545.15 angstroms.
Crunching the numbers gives 11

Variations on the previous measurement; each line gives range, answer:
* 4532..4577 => 11.1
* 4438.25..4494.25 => 10.8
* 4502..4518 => 11.2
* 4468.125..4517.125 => 11.1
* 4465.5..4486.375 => 11.1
